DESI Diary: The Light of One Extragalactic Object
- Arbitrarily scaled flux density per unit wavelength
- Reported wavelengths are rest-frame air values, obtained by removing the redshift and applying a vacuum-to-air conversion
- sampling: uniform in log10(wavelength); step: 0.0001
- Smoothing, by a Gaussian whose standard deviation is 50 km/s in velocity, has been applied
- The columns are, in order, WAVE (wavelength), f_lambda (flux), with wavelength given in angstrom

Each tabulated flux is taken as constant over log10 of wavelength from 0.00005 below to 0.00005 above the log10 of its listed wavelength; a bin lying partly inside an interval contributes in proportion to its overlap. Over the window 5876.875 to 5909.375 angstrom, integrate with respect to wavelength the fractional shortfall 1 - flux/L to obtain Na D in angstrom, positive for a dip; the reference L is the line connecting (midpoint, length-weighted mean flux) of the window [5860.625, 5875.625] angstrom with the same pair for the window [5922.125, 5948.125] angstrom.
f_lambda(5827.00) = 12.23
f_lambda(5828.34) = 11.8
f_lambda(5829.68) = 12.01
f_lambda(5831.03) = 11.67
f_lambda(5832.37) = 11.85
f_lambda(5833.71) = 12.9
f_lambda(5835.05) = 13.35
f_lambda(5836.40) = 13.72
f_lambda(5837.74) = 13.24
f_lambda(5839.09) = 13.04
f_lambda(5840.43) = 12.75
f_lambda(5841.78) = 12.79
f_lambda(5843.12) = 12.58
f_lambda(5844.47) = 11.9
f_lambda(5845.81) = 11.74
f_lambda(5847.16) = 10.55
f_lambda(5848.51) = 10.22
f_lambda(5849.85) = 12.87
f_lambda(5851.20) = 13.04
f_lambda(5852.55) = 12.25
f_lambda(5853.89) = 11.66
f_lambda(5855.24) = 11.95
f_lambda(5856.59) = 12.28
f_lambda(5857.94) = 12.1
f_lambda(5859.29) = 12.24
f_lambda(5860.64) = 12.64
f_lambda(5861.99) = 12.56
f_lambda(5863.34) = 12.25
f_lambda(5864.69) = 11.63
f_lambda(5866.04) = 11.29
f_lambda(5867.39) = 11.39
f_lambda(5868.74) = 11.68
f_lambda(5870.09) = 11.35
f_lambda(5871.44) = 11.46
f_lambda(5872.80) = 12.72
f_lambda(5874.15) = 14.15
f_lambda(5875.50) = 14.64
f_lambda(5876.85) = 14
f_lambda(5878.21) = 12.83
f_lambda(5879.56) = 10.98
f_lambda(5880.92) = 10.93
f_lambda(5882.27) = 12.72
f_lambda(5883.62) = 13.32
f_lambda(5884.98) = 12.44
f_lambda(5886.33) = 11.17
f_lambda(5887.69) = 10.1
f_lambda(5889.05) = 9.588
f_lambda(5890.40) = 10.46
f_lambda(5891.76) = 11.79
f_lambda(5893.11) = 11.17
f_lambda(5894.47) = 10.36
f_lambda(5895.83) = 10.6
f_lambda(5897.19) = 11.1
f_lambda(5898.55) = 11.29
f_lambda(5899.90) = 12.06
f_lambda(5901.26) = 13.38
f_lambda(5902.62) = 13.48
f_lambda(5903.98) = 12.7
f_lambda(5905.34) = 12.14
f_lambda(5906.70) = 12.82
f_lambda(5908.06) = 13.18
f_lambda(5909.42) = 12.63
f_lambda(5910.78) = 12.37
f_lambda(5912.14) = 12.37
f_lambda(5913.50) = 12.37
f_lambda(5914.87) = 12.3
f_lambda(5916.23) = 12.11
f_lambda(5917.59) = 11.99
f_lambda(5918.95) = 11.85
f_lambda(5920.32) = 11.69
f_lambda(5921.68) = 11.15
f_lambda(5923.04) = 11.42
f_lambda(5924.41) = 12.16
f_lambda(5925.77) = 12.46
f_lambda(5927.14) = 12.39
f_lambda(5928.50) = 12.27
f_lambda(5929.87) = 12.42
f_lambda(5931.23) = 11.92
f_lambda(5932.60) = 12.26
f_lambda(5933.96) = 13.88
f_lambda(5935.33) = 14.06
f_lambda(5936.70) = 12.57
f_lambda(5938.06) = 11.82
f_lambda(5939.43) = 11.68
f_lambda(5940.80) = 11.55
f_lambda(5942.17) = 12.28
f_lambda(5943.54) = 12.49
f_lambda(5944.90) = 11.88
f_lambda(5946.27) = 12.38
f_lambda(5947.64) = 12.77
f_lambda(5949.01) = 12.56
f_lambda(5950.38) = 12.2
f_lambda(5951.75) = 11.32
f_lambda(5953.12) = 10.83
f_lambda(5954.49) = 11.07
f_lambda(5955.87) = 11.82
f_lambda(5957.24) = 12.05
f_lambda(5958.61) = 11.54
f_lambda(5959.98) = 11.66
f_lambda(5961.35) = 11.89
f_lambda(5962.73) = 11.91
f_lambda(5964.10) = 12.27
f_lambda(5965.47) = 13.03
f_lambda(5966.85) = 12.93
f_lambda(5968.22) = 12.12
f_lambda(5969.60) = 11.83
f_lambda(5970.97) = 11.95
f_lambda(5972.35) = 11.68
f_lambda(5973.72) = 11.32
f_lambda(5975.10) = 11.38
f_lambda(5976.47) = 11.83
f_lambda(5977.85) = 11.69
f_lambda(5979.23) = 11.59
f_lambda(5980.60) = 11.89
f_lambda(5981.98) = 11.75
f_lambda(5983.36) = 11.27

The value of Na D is 1.2 angstrom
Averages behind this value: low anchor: 12.2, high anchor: 12.3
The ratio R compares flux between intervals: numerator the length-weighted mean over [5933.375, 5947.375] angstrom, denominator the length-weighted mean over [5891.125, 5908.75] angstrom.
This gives 1.04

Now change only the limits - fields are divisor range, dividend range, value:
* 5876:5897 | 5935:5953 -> 1.06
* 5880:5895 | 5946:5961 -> 1.05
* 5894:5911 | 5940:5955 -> 0.98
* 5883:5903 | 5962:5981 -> 1.04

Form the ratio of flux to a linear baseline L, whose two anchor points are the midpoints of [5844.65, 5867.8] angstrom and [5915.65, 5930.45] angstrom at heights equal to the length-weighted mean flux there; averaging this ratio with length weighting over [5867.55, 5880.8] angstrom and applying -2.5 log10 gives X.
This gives -0.05 mag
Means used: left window 11.9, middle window 12.5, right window 12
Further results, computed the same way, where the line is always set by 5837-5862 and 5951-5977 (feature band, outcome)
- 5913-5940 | -0.026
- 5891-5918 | -0.007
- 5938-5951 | -0.026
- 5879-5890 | 0.066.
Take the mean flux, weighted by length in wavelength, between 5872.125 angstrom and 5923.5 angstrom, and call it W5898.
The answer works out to 12.1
